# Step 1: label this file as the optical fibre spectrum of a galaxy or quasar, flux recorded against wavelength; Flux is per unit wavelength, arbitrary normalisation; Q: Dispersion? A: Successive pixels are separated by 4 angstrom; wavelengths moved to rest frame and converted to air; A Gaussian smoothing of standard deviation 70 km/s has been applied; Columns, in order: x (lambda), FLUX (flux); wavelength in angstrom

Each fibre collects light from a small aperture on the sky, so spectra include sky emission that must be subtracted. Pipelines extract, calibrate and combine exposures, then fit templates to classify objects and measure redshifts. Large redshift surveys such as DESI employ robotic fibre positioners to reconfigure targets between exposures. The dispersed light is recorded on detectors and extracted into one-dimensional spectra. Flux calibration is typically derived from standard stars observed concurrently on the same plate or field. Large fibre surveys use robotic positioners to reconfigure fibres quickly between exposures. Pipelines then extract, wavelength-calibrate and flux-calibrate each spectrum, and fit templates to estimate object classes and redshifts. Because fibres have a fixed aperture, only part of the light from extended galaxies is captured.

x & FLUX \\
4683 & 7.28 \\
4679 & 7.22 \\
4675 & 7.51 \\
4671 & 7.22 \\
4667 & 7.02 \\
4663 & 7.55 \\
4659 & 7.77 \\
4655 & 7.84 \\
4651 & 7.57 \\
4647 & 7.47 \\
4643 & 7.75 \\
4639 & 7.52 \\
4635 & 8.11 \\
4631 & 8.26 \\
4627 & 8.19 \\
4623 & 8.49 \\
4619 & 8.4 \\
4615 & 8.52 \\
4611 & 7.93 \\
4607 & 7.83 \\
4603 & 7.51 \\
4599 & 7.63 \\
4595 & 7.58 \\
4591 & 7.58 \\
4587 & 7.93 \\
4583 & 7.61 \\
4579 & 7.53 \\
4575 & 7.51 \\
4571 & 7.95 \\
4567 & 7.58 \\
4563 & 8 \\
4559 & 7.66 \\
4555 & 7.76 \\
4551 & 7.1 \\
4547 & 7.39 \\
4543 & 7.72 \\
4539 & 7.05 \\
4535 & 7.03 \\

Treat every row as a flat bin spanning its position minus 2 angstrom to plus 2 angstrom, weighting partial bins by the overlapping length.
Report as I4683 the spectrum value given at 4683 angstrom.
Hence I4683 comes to 7.28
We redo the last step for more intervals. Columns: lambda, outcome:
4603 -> 7.51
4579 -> 7.53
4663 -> 7.55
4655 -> 7.84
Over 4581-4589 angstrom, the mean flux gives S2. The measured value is 7.77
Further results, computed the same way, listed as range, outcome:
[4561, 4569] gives 7.79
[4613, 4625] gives 8.47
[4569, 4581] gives 7.66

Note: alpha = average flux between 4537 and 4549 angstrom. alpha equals 7.39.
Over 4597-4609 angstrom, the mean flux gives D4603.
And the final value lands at 7.66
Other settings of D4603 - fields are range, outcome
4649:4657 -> 7.71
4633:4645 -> 7.79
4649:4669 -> 7.55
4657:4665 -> 7.66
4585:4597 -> 7.7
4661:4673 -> 7.26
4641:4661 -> 7.68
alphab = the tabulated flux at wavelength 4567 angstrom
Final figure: 7.58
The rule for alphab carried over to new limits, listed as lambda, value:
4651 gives 7.57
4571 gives 7.95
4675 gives 7.51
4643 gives 7.75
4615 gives 8.52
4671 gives 7.22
